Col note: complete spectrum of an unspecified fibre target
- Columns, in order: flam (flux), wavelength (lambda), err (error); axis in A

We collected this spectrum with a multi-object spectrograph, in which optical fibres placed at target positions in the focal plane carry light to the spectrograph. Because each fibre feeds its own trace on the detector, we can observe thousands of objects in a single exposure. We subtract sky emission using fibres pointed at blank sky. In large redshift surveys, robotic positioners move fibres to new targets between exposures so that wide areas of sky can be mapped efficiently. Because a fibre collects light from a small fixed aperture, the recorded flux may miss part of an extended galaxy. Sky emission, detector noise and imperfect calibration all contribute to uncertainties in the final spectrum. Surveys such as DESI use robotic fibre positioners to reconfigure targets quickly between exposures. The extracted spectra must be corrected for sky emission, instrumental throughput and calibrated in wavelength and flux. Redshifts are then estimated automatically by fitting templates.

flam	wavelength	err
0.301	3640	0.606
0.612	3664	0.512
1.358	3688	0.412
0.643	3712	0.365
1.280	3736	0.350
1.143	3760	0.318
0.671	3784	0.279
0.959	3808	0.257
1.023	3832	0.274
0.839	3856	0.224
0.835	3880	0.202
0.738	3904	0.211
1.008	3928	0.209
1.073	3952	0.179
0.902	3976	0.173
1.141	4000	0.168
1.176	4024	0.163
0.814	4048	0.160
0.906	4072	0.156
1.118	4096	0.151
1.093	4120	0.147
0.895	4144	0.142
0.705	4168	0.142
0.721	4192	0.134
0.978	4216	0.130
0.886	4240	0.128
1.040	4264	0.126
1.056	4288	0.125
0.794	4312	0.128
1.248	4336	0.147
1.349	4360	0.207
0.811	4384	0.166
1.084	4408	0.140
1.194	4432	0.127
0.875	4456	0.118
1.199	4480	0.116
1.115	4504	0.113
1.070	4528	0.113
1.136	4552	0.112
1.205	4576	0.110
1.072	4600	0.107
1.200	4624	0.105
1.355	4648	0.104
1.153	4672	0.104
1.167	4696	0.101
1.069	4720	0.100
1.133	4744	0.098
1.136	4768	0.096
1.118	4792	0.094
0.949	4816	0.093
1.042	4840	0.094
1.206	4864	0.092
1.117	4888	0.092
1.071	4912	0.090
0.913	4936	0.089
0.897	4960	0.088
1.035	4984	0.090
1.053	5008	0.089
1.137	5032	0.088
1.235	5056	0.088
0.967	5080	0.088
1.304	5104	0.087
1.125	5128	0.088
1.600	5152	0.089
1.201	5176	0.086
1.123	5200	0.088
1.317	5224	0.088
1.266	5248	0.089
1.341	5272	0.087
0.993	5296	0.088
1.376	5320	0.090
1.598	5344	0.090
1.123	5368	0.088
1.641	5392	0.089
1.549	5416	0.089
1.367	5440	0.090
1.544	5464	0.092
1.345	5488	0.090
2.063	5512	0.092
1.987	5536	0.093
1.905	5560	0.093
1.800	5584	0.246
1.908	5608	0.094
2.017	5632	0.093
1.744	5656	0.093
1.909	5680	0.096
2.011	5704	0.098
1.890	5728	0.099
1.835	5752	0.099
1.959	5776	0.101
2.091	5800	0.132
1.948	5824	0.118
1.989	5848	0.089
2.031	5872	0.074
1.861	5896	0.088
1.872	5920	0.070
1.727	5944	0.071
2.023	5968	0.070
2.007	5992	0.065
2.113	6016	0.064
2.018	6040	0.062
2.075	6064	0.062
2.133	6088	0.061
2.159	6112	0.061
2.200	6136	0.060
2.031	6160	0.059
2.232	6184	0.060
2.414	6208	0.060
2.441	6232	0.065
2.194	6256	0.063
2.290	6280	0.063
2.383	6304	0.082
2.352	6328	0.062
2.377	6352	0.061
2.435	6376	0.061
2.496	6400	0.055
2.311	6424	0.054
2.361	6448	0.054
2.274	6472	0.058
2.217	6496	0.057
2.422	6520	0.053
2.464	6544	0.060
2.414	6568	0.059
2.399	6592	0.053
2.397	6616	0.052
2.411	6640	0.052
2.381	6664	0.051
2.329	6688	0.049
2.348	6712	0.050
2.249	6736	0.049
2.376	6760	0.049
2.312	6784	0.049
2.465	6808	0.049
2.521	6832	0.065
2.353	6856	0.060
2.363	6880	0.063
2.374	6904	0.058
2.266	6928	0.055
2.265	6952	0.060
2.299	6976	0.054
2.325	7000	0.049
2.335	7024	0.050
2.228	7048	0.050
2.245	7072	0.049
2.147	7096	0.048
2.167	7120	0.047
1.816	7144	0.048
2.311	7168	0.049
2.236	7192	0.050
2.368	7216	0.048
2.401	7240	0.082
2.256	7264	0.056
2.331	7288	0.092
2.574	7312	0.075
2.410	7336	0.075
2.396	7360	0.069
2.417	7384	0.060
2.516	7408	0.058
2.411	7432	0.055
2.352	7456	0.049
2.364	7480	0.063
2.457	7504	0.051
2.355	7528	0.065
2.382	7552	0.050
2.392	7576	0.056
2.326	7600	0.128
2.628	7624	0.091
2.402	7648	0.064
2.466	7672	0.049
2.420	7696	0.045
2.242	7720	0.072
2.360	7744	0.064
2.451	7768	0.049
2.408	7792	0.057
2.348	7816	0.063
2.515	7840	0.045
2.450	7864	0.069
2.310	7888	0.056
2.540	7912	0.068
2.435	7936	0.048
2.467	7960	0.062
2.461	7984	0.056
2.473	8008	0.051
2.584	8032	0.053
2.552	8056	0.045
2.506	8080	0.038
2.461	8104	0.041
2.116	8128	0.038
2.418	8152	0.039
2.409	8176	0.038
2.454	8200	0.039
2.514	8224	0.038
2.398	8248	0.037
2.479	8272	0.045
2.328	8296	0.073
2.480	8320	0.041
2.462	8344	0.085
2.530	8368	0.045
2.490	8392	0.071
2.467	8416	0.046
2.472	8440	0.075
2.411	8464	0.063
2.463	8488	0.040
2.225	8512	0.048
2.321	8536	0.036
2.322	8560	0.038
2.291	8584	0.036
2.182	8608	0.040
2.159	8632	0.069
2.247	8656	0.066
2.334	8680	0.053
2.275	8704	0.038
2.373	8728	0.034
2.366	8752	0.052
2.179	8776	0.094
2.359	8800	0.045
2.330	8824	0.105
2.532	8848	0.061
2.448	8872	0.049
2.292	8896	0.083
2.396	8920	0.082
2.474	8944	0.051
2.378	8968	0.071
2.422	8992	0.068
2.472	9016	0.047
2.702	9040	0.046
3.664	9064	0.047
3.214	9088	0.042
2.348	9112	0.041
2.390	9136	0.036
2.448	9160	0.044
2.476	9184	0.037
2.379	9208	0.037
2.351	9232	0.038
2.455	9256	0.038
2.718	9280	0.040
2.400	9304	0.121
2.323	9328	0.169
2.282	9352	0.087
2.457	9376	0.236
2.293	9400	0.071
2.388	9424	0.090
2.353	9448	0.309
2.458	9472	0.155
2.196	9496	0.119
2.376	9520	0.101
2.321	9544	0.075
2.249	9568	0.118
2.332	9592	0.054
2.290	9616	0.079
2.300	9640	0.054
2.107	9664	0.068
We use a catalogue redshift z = 0.38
